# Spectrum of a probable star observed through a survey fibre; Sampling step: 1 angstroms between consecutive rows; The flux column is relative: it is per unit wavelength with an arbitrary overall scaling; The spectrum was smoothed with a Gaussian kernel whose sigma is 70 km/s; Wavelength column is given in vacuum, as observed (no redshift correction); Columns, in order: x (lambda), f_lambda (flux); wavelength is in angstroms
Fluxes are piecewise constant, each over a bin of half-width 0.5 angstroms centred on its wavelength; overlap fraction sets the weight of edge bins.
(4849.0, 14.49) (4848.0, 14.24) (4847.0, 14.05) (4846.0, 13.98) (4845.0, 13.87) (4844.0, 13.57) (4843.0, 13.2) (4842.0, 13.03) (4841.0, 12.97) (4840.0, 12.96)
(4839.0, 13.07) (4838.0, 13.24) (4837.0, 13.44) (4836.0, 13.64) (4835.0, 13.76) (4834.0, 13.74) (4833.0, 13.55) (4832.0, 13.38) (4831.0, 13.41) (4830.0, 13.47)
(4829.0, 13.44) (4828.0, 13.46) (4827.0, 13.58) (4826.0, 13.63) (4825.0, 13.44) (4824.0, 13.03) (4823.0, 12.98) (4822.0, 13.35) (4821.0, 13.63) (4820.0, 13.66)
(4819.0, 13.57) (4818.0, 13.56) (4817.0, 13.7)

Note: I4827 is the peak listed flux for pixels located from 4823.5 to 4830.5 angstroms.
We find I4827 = 13.63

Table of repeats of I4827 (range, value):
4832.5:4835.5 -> 13.76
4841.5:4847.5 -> 14.05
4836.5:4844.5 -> 13.57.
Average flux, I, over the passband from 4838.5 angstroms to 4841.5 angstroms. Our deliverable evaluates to 13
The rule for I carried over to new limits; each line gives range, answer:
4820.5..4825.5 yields 13.3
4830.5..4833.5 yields 13.4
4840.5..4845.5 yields 13.3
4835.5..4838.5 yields 13.4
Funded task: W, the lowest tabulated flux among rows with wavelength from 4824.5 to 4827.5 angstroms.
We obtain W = 13.44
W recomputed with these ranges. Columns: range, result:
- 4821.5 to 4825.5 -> 12.98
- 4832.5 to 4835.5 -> 13.55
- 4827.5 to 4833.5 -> 13.38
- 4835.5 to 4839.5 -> 13.07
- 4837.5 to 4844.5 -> 12.96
